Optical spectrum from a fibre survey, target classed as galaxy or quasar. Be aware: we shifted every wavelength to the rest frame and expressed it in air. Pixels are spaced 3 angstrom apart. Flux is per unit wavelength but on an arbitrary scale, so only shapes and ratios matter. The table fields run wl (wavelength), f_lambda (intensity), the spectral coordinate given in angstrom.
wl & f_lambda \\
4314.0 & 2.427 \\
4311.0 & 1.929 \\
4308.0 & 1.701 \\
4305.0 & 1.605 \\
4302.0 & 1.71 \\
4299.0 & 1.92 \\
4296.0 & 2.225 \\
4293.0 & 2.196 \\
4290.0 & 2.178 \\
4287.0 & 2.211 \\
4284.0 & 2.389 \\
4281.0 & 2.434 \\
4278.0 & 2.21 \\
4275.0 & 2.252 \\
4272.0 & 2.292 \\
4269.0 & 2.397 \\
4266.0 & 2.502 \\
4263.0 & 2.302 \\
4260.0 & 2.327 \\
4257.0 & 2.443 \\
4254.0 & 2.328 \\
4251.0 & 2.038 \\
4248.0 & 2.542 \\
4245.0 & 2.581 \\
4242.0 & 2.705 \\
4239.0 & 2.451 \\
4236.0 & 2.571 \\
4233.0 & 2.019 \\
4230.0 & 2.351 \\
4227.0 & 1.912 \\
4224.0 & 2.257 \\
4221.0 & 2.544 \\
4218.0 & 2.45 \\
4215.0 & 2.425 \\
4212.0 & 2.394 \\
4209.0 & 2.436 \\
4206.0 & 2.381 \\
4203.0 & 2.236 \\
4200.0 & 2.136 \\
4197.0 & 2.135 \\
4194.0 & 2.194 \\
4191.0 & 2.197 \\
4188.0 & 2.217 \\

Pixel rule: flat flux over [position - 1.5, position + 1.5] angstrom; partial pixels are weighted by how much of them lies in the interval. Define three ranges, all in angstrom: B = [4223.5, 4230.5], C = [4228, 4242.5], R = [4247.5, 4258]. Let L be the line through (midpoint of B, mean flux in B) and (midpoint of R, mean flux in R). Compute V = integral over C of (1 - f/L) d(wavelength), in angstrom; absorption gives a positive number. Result -1.2 angstrom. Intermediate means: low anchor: 2.14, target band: 2.38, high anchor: 2.31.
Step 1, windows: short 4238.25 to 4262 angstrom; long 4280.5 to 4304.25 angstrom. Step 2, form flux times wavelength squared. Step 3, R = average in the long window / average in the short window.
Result 0.90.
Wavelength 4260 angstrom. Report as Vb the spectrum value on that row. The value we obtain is 2.327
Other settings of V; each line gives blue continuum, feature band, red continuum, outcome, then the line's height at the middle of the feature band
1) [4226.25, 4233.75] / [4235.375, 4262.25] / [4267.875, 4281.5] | -2.9 angstrom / 2.2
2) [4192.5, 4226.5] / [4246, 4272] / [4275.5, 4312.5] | -2.3 angstrom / 2.17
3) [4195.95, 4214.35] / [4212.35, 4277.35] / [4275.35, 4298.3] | -2.6 angstrom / 2.27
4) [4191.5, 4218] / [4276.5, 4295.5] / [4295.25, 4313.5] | -3.2 angstrom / 1.94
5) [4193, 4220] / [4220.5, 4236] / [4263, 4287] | 0.6 angstrom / 2.32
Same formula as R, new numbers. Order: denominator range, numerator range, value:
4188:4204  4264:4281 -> 1.11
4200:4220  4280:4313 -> 0.90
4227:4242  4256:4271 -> 1.03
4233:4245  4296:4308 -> 0.74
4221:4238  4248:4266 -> 1.04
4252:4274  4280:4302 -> 0.94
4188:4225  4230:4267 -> 1.06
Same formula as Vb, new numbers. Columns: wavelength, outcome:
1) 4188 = 2.217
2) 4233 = 2.019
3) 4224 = 2.257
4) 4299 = 1.92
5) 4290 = 2.178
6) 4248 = 2.542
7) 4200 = 2.136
